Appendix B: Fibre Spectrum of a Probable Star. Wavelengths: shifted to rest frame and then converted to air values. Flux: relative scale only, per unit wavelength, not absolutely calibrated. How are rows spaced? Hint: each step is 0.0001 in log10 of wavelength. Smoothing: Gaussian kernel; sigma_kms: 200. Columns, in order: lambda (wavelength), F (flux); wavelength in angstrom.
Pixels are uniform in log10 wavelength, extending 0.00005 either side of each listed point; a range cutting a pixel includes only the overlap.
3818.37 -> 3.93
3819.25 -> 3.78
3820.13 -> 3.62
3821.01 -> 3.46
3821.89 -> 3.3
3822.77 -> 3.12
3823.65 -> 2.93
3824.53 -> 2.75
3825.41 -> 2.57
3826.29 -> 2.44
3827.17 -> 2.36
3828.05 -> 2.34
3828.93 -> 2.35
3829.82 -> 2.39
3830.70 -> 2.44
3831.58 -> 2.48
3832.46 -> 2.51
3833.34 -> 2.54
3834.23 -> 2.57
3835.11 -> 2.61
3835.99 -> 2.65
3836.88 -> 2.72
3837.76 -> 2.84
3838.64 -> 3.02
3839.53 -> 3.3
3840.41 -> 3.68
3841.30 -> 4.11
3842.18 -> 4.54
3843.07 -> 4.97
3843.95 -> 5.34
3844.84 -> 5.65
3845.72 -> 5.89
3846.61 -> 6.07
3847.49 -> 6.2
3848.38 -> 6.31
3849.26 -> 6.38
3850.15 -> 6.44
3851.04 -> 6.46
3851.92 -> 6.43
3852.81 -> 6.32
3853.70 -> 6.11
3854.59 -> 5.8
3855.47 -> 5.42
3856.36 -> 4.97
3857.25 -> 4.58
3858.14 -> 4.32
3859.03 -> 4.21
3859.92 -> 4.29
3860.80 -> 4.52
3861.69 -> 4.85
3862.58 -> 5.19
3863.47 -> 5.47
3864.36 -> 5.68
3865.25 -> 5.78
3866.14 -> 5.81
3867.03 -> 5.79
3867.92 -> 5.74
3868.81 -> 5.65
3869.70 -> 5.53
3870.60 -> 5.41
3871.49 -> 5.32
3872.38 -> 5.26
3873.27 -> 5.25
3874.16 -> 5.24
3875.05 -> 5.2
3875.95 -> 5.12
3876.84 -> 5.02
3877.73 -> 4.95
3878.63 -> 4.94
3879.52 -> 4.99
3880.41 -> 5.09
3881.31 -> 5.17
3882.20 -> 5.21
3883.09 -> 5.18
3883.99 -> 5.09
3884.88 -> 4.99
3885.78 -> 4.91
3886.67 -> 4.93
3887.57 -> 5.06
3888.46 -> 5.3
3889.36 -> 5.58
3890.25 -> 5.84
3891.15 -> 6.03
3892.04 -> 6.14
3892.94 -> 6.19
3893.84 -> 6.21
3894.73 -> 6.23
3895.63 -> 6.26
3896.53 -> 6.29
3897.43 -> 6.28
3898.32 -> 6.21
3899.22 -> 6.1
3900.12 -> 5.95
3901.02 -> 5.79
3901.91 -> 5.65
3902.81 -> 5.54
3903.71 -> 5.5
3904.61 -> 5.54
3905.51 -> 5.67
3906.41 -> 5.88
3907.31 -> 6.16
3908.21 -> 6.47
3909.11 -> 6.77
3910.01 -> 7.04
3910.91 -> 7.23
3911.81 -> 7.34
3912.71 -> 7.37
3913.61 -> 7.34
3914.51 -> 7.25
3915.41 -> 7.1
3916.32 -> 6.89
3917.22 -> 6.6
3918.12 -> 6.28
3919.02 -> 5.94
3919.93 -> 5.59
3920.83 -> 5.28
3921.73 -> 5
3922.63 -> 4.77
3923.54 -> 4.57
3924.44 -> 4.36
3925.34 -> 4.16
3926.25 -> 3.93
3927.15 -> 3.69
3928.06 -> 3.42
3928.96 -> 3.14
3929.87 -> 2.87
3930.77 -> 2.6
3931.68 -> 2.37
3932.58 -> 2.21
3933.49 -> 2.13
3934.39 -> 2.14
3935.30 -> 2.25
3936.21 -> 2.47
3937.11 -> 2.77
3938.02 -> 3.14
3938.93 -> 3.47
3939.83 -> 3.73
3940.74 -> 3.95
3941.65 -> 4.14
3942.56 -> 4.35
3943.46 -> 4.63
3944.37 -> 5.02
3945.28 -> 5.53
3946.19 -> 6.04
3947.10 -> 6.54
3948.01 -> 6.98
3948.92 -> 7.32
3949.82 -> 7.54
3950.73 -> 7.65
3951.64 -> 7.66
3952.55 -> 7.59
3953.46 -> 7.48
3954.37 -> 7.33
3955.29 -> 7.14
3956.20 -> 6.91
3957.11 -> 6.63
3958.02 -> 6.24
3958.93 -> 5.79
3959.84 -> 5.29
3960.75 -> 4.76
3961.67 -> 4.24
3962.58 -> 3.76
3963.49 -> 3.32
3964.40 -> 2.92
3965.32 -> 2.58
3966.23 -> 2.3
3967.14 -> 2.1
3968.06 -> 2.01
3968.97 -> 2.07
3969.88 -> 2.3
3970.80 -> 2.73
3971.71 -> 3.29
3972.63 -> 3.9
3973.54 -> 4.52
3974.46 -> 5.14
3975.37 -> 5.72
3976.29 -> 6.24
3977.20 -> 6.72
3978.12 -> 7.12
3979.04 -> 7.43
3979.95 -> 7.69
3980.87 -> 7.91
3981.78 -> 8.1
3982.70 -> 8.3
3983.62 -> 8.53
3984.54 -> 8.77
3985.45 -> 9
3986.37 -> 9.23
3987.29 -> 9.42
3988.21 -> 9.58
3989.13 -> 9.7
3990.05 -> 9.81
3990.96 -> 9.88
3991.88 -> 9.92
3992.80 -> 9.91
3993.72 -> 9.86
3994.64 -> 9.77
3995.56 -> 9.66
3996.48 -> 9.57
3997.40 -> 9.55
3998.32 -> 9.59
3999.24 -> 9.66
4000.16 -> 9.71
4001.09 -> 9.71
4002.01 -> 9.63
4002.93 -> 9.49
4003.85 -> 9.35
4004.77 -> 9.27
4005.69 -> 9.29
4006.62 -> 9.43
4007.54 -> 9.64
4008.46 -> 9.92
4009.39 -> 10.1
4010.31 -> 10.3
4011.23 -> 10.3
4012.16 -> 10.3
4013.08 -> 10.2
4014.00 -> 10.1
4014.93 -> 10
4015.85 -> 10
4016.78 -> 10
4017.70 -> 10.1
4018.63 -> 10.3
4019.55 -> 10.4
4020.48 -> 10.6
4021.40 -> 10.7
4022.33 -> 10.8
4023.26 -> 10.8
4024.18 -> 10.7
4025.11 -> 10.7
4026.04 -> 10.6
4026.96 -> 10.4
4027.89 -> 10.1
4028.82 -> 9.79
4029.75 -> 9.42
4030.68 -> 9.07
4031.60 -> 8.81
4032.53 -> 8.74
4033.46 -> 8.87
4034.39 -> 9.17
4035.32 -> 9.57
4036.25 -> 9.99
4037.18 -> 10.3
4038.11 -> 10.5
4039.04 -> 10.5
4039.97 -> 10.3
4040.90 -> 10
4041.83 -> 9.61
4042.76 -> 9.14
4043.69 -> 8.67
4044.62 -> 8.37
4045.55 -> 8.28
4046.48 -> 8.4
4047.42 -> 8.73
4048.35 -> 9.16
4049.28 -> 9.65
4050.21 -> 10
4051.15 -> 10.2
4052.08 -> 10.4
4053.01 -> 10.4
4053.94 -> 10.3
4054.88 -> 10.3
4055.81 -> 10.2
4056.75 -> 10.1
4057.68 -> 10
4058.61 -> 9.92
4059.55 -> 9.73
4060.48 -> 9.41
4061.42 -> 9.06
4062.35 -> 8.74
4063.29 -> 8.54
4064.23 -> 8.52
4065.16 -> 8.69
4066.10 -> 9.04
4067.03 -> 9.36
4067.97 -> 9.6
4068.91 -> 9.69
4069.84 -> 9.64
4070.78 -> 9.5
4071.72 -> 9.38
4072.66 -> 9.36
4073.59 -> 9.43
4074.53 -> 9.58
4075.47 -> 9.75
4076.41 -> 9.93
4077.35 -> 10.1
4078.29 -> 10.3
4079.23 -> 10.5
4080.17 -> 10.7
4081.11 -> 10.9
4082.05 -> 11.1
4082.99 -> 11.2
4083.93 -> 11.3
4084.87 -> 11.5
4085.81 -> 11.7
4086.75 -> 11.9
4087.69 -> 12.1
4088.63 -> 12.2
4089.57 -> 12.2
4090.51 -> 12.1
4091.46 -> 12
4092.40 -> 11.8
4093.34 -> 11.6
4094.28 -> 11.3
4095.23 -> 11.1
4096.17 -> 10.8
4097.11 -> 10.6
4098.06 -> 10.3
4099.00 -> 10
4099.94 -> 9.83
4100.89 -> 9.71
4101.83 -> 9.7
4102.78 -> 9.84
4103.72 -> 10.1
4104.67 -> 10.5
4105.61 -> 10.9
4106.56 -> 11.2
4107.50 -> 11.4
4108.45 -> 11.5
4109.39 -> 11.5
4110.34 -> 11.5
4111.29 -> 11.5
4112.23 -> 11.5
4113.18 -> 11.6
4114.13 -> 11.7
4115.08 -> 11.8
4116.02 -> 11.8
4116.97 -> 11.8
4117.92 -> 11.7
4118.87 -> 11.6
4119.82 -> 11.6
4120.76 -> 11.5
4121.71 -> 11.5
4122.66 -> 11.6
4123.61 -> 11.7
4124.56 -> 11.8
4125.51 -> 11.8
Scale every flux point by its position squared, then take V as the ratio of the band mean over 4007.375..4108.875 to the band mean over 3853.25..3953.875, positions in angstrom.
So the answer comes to 2.07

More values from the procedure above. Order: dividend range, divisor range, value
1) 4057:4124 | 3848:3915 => 2.08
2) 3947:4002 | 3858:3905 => 1.33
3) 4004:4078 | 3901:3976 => 2.07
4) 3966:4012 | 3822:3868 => 1.96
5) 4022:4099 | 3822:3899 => 2.32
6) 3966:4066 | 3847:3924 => 1.67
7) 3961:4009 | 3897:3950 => 1.48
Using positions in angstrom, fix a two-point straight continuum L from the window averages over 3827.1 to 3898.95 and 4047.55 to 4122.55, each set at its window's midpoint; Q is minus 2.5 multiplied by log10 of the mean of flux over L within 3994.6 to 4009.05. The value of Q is -0.14 mag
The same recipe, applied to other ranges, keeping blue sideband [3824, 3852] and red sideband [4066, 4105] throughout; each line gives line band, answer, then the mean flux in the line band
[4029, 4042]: -0.05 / 9.64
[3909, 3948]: 0.30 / 4.74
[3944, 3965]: 0.16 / 6.05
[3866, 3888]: -0.06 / 5.22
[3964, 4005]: 0.09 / 7.33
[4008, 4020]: -0.18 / 10.2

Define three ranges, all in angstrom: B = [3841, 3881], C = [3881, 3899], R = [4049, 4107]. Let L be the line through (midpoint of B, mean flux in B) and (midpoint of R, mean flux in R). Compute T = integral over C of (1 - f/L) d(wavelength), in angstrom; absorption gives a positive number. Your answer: 1.2 angstrom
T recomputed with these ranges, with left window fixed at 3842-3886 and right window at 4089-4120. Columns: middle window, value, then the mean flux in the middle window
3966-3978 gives 6.2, 3.9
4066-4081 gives 0.9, 9.79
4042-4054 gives 0.6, 9.34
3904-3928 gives 2.6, 5.89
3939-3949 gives 3.0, 5.15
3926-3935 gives 5.4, 2.82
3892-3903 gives 0.2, 6.07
